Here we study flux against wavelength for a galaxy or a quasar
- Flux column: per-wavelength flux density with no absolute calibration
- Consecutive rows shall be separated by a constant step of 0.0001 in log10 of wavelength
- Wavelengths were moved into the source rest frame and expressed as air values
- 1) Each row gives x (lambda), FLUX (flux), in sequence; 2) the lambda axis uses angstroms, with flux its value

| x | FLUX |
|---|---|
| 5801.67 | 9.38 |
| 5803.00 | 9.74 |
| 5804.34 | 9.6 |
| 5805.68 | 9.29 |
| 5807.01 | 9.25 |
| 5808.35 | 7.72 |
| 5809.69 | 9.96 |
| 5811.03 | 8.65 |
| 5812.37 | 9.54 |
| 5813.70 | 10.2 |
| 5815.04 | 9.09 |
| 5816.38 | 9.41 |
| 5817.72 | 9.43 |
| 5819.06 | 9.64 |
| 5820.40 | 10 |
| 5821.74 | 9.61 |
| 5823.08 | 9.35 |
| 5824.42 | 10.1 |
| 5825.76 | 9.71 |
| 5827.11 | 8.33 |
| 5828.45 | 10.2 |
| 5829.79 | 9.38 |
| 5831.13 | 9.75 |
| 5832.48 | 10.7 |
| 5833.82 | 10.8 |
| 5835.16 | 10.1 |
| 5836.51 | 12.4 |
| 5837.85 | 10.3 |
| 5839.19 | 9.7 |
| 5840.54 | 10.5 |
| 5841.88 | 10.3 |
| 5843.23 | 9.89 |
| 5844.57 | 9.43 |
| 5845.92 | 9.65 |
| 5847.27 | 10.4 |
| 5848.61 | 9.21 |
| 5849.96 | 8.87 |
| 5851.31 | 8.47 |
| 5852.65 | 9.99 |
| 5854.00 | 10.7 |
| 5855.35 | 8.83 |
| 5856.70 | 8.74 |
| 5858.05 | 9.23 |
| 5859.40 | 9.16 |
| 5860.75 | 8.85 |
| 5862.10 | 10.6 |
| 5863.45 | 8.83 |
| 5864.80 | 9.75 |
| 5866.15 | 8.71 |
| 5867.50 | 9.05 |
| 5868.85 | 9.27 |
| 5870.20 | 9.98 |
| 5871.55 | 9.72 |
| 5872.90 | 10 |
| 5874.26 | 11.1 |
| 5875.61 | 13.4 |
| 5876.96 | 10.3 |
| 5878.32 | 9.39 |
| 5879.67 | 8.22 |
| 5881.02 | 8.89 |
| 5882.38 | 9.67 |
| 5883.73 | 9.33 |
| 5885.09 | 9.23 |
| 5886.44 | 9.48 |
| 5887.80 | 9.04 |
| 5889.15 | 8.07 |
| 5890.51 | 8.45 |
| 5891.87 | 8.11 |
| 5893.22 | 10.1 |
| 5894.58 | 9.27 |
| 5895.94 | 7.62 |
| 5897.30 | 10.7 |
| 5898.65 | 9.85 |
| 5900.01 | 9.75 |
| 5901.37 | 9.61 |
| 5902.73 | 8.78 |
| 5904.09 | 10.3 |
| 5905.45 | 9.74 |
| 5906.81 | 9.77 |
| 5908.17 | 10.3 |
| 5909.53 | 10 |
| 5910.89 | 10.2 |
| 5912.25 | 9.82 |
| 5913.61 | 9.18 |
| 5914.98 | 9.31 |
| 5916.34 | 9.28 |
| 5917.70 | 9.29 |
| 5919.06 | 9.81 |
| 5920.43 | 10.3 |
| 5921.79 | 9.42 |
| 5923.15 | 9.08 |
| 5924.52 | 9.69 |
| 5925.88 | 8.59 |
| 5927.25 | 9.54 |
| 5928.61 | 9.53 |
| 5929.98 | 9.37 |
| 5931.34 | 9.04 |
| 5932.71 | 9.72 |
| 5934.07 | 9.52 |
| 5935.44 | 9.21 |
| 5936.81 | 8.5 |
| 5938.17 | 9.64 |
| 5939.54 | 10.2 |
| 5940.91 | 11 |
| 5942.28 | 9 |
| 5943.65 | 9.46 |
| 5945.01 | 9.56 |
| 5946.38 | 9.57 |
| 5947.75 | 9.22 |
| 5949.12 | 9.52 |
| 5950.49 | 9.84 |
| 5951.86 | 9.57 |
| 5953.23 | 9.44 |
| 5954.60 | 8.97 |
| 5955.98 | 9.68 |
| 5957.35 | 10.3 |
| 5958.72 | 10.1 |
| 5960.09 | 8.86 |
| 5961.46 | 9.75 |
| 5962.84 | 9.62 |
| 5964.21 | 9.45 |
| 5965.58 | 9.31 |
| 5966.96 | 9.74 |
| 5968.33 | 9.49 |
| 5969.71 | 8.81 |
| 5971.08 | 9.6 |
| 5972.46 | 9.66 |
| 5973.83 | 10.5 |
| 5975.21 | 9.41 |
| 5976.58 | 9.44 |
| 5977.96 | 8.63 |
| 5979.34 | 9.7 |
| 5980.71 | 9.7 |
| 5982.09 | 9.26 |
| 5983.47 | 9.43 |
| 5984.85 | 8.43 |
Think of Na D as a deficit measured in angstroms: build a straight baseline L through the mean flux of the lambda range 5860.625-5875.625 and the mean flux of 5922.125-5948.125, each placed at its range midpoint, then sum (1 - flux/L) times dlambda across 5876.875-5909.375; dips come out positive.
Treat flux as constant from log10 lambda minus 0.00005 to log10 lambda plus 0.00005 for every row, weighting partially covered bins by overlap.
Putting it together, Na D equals 1.2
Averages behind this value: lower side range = 9.83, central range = 9.32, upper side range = 9.45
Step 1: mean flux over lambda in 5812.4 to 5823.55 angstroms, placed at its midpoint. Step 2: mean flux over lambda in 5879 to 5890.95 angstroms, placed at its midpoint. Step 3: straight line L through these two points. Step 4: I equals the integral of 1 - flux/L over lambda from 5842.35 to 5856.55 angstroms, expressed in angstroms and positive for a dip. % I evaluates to -0.4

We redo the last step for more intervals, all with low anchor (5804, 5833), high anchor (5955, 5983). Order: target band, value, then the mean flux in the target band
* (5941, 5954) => 0.0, 9.54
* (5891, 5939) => 0.2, 9.48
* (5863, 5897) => 0.3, 9.42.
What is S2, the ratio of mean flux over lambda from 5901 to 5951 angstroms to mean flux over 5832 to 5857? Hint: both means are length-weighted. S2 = 0.96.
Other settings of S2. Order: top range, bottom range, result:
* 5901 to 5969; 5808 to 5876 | 0.98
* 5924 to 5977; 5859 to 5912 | 1.00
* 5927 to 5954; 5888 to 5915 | 1.01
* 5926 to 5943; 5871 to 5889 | 0.97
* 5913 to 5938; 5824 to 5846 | 0.93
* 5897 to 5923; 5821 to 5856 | 0.99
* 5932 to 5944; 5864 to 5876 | 0.96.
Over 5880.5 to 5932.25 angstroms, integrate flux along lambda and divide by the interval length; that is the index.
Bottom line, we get 9.41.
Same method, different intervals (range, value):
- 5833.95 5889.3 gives 9.7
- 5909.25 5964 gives 9.54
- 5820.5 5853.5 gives 9.89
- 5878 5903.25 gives 9.14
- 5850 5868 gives 9.29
